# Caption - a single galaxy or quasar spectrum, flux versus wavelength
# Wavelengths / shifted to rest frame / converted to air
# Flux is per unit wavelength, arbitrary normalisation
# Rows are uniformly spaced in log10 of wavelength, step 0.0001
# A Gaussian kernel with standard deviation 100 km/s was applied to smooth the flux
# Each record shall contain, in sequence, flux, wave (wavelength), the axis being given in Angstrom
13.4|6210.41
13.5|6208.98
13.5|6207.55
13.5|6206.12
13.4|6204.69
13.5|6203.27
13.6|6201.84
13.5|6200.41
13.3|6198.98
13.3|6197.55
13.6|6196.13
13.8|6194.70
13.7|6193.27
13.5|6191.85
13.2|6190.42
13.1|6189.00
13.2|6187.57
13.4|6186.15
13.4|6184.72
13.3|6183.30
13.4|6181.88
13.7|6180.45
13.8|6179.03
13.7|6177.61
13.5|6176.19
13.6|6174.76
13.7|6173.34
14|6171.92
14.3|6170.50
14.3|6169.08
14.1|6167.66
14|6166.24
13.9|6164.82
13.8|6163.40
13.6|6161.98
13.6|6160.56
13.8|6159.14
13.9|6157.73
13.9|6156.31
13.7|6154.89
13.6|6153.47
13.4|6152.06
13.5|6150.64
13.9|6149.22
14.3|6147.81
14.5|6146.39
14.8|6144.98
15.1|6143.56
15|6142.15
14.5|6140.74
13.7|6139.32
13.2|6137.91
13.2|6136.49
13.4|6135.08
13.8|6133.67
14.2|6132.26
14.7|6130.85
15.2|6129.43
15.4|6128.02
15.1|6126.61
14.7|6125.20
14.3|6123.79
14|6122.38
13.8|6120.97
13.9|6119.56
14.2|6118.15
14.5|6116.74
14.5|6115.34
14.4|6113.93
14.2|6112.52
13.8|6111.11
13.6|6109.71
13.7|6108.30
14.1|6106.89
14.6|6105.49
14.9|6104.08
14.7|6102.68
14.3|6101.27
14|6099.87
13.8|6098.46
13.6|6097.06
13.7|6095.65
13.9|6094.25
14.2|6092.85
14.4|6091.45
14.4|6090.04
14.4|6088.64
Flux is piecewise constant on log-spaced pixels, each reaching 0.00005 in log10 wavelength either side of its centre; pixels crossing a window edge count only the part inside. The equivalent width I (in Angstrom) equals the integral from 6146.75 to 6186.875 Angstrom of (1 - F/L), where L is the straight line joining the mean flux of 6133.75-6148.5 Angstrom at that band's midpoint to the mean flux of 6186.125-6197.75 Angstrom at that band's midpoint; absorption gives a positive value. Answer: 0.1 Angstrom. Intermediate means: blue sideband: 14.2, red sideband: 13.4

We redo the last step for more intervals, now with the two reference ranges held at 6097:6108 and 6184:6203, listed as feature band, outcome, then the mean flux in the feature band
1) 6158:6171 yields -0.22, 13.9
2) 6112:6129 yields -0.40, 14.4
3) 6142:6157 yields -0.31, 14.1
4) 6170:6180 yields -0.14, 13.8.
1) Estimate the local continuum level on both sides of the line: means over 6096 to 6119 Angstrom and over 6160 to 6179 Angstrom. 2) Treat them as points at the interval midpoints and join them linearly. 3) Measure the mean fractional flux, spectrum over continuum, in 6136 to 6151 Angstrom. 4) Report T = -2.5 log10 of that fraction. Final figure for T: -0.01 mag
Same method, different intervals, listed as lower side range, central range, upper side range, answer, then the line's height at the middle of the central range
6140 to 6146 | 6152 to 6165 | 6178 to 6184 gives 0.05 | 14.3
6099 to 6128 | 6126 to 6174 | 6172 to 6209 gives -0.01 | 13.9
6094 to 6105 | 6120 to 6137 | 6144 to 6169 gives -0.02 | 14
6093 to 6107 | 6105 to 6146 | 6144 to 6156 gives -0.01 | 14.1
